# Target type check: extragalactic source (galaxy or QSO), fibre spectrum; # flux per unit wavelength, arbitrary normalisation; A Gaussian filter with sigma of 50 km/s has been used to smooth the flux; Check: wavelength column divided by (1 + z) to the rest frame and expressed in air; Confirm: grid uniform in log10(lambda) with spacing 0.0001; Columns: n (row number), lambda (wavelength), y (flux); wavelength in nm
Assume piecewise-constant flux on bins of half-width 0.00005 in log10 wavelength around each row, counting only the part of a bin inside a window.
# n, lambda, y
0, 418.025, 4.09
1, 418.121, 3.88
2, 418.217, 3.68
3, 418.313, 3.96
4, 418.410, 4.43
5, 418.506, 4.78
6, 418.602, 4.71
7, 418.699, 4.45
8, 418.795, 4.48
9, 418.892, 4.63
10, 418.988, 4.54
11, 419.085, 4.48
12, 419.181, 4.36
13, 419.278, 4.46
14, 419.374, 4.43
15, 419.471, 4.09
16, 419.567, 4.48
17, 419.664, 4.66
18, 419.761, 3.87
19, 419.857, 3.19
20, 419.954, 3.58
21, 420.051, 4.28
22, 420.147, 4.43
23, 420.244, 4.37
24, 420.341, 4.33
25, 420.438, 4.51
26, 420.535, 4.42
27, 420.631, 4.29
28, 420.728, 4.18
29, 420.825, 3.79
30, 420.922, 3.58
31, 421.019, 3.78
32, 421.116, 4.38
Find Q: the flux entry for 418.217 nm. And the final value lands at 3.68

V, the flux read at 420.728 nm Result 4.18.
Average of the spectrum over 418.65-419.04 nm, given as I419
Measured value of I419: 4.52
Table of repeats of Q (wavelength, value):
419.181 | 4.36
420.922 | 3.58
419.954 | 3.58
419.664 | 4.66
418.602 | 4.71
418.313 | 3.96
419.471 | 4.09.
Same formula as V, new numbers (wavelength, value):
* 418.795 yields 4.48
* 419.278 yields 4.46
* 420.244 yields 4.37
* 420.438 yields 4.51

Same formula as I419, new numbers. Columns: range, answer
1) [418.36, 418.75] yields 4.59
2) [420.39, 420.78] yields 4.35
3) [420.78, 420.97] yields 3.68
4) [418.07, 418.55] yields 4.14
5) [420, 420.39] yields 4.35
